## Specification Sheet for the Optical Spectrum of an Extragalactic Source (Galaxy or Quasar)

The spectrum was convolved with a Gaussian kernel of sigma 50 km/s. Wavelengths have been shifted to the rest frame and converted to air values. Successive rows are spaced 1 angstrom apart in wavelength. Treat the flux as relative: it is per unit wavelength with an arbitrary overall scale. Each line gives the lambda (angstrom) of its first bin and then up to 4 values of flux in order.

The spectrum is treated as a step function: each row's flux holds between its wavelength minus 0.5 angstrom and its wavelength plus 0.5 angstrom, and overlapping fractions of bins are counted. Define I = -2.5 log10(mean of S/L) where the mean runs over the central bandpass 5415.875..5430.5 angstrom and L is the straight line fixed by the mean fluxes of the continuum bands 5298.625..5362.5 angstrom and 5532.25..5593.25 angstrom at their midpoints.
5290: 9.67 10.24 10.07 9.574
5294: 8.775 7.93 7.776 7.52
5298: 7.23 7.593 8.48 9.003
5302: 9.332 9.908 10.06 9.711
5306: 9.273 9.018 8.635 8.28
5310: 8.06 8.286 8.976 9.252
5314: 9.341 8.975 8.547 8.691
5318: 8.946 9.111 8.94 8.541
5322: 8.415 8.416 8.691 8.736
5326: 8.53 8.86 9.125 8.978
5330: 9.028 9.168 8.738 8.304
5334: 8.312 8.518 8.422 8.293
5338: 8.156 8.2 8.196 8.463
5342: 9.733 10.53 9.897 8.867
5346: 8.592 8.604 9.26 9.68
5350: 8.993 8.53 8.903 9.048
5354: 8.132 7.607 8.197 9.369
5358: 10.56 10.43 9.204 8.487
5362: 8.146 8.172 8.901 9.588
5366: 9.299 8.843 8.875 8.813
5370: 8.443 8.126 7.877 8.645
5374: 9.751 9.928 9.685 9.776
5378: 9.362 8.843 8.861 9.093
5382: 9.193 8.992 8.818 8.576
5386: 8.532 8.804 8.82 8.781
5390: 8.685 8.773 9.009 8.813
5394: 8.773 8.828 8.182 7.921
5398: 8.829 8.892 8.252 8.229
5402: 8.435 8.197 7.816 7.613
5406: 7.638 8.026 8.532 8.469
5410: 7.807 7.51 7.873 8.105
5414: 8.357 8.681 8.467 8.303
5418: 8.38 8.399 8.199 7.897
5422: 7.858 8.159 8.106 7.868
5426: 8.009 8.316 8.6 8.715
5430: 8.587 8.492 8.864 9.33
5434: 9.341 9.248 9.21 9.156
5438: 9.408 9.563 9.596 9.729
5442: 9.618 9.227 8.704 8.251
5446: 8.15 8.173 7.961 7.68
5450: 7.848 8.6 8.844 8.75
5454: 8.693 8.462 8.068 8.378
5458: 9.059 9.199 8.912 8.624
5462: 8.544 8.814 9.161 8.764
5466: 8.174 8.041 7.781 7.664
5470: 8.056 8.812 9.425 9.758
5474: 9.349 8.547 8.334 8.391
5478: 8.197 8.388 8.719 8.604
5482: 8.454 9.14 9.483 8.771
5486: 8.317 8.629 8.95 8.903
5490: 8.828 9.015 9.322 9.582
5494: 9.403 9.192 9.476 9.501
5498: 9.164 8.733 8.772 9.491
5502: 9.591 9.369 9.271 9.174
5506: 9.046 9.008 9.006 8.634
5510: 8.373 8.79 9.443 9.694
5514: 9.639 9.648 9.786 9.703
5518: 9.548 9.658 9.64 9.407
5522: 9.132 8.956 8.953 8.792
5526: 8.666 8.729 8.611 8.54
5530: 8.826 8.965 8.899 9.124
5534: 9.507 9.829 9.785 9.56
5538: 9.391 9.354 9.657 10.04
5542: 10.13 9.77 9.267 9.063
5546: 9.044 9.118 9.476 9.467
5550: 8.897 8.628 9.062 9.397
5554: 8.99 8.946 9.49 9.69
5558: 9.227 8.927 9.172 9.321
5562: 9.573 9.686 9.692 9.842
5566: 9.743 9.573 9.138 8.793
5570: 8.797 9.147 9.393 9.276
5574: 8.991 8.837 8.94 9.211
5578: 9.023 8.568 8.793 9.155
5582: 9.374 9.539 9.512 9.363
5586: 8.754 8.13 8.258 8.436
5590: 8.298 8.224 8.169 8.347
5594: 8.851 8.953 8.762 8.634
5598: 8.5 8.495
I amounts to 0.09 mag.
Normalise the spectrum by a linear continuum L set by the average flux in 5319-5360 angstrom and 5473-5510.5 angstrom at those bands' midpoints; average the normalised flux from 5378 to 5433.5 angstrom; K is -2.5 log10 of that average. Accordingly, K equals 0.06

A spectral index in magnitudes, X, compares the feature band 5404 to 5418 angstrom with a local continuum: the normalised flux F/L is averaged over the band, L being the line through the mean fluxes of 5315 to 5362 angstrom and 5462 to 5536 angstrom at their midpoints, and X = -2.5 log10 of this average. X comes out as 0.10 mag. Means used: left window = 8.84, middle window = 8.11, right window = 8.99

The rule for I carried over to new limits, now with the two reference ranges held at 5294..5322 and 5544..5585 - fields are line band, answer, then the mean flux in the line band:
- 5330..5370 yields -0.01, 8.87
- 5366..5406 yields 0.02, 8.73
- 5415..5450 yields 0.04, 8.62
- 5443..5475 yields 0.06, 8.55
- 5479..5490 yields 0.03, 8.78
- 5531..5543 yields -0.05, 9.55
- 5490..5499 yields -0.02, 9.27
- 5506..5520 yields -0.02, 9.31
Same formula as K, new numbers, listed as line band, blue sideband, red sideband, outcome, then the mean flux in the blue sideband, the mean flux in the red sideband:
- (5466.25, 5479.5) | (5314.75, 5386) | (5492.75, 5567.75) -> 0.08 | 8.88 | 9.28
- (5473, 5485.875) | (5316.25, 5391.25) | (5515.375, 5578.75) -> 0.05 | 8.87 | 9.26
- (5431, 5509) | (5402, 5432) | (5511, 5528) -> -0.01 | 8.19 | 9.3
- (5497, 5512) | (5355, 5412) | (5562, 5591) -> -0.01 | 8.72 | 9.07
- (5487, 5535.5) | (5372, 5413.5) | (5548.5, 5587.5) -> -0.02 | 8.62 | 9.18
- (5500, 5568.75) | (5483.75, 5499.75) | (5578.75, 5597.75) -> -0.04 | 9.07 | 8.74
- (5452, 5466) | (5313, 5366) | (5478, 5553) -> 0.04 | 8.86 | 9.16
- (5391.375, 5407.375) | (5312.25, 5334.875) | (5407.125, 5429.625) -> 0.00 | 8.8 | 8.21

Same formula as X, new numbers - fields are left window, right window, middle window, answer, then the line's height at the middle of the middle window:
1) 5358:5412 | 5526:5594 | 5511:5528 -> -0.031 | 9.04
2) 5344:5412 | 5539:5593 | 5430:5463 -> 0.011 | 8.89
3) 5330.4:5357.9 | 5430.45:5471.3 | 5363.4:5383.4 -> -0.033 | 8.77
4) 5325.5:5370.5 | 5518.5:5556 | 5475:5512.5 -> 0.023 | 9.14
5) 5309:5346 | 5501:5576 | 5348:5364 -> -0.008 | 8.84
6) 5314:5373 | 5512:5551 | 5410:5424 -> 0.108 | 9.01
